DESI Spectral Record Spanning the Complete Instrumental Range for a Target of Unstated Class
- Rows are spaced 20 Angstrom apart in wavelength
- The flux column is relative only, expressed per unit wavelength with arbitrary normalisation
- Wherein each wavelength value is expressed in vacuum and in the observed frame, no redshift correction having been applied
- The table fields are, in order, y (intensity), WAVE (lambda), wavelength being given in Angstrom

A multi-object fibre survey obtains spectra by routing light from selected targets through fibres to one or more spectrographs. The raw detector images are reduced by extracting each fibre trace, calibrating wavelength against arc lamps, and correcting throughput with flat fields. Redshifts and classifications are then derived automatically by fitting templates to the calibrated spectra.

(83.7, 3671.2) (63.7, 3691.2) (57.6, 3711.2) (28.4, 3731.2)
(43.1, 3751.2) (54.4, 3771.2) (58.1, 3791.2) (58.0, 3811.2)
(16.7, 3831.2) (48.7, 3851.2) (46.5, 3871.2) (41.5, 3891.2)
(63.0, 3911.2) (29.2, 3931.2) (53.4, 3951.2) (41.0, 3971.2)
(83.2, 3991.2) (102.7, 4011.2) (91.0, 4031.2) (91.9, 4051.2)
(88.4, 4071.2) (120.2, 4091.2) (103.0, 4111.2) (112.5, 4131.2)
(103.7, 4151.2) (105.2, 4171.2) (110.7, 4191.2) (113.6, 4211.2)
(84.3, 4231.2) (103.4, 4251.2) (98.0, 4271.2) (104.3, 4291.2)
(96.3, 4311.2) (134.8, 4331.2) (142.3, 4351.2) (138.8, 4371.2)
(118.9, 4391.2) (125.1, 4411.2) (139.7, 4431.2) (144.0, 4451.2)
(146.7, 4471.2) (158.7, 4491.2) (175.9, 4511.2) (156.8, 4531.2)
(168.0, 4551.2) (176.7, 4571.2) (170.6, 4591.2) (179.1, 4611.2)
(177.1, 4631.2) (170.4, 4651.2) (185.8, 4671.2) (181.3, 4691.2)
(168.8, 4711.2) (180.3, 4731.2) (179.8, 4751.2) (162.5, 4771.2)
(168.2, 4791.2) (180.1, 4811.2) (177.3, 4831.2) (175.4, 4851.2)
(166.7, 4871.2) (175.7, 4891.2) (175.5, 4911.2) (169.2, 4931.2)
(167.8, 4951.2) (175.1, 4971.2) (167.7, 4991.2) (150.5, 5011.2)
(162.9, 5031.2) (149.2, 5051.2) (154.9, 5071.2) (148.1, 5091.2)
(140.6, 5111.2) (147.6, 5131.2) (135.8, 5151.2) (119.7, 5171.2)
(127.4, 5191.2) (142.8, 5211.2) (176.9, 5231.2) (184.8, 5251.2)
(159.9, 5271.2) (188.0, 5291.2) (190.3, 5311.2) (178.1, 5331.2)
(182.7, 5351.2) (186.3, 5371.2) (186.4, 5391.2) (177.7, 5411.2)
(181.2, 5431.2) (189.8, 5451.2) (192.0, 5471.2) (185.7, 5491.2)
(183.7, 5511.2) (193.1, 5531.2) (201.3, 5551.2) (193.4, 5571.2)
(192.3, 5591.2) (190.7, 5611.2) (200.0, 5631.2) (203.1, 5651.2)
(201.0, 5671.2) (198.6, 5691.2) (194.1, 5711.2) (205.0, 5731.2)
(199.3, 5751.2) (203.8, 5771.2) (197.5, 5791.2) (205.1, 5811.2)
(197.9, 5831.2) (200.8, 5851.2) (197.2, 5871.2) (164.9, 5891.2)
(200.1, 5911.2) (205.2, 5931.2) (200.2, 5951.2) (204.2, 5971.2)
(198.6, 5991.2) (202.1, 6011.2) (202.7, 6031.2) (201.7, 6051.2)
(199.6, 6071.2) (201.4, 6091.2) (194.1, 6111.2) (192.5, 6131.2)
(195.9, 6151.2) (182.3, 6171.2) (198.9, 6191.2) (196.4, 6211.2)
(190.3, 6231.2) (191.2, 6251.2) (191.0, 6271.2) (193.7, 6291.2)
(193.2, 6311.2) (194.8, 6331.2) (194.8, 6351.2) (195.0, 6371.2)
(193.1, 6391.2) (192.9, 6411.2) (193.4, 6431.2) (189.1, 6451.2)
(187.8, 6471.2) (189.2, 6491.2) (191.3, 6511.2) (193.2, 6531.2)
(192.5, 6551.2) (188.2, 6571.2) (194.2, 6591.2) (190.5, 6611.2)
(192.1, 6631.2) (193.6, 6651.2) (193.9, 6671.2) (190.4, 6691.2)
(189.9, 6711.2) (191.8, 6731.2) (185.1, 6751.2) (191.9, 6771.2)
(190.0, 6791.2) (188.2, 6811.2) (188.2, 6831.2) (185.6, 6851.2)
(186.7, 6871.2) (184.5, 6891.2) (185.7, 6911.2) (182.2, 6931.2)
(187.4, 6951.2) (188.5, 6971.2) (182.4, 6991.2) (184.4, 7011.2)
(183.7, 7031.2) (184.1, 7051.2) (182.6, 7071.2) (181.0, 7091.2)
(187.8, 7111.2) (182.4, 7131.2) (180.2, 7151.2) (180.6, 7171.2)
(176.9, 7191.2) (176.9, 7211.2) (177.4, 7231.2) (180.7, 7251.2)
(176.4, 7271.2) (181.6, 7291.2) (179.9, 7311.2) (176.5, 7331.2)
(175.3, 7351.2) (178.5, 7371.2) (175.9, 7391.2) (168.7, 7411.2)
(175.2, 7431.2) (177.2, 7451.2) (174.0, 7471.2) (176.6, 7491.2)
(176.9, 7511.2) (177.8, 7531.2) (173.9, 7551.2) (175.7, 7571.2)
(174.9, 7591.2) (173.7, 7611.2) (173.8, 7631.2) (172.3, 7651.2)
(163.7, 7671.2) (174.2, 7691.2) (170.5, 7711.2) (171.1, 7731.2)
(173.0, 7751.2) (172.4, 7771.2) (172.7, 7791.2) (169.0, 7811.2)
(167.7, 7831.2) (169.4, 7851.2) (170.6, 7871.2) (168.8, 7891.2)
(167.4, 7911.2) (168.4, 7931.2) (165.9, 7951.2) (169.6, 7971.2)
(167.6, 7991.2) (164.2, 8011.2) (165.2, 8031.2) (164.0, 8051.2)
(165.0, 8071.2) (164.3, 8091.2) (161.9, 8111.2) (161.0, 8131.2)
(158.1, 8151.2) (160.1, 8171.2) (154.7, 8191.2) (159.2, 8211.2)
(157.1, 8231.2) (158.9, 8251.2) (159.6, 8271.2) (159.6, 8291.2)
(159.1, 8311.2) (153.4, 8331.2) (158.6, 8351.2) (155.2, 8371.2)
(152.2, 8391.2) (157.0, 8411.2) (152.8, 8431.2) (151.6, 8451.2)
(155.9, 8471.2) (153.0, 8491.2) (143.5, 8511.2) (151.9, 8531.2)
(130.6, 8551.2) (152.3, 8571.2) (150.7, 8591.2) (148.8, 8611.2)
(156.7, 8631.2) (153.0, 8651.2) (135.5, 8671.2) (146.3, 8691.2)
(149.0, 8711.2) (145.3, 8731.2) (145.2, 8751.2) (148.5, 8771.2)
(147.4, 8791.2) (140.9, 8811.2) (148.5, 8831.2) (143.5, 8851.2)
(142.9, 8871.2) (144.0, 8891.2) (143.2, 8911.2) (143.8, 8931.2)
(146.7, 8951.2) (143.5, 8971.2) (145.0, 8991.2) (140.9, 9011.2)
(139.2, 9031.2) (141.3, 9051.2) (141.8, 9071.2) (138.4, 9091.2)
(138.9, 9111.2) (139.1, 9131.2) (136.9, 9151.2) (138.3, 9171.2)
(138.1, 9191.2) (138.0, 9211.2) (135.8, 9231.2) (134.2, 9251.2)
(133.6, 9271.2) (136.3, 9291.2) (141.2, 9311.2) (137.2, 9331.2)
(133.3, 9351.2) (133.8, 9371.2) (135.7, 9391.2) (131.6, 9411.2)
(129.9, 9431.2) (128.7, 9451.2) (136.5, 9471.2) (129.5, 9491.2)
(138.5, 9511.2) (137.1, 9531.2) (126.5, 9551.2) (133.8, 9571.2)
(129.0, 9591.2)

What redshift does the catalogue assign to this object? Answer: 0.00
